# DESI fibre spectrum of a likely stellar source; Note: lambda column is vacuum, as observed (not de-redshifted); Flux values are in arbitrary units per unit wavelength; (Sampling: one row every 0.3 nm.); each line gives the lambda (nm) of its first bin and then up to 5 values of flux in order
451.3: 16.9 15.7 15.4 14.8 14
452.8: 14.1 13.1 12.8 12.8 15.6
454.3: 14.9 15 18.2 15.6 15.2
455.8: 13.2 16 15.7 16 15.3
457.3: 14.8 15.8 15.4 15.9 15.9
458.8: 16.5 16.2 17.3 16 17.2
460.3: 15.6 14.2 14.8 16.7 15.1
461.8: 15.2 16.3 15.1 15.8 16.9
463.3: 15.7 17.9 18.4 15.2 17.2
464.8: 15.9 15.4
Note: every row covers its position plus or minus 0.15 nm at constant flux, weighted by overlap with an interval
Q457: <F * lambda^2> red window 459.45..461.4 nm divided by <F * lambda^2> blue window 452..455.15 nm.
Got 1.1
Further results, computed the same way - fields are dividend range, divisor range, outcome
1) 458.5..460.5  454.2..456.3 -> 1.08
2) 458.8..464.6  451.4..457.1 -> 1.12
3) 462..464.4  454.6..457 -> 1.09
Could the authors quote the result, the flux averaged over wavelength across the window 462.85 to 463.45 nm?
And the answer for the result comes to 16.3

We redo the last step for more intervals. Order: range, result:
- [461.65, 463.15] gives 15.9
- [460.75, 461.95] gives 15.4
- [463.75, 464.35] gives 16.8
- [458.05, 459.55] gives 16.4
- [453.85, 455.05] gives 15.9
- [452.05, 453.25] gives 14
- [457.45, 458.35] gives 15.7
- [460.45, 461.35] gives 15.2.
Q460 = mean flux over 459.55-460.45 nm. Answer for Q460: 16.3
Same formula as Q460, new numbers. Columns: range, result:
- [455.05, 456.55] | 15.1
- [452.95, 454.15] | 13.6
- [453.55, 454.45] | 14.4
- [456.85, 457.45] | 15.1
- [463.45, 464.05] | 18.1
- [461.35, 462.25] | 15.5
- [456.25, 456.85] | 15.8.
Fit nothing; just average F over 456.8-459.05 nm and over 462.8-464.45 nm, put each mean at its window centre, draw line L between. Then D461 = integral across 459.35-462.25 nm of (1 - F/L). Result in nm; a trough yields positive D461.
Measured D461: 0.08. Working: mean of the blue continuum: 15.7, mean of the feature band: 15.8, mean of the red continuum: 16.8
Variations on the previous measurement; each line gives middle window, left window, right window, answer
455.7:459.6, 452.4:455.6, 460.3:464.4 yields -0.13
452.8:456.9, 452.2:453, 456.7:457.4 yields -0.05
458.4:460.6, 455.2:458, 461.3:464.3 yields -0.08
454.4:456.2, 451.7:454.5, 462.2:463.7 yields -0.10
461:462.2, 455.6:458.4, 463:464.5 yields 0.04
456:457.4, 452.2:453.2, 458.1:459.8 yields -0.01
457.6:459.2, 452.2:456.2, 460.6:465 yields -0.06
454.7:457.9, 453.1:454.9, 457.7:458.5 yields -0.09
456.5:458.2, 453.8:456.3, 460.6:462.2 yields -0.01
